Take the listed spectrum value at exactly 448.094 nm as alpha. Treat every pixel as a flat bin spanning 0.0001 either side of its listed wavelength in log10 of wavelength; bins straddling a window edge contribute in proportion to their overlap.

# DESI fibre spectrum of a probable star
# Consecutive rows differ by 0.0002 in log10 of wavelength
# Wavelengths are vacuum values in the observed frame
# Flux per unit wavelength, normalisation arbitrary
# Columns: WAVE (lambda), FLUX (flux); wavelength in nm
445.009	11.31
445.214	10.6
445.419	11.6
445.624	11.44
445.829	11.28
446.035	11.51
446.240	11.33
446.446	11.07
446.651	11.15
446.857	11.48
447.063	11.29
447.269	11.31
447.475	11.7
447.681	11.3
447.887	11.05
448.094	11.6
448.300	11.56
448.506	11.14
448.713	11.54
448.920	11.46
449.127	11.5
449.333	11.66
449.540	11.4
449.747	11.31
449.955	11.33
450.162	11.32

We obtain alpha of 11.6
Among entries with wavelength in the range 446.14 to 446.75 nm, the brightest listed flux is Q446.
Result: 11.33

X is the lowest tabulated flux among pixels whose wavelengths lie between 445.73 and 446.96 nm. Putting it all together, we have 11.07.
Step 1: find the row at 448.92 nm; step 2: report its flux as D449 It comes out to 11.46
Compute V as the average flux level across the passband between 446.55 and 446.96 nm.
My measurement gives 11.3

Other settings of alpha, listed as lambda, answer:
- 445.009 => 11.31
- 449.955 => 11.33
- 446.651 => 11.15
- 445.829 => 11.28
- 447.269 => 11.31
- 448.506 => 11.14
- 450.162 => 11.32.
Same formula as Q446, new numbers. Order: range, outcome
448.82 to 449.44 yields 11.66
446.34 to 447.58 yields 11.7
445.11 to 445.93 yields 11.6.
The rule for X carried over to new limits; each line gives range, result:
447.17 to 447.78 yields 11.3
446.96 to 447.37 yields 11.29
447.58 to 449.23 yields 11.05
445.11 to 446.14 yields 10.6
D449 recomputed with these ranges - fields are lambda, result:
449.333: 11.66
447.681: 11.3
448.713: 11.54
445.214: 10.6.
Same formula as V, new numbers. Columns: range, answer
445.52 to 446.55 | 11.3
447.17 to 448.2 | 11.4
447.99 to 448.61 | 11.4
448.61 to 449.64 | 11.5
